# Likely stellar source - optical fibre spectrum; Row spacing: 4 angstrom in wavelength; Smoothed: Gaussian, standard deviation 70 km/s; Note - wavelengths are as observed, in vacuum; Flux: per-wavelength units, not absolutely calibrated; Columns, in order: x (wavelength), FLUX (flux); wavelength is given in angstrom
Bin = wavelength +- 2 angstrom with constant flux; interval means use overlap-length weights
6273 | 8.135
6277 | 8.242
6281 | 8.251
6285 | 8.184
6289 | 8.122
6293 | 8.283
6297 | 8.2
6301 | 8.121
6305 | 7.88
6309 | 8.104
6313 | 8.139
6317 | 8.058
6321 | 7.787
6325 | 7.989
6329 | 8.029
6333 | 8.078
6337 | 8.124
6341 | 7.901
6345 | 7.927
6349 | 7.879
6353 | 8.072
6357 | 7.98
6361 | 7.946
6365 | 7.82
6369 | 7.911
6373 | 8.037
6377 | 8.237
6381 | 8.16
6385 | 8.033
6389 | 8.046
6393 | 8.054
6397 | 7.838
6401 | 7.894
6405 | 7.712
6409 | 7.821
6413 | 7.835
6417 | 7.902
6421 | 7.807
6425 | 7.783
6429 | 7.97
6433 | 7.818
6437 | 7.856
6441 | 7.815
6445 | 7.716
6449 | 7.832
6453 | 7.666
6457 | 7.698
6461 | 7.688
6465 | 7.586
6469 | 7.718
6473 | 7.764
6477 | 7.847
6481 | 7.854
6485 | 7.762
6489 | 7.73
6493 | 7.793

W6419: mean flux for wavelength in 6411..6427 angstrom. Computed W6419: 7.83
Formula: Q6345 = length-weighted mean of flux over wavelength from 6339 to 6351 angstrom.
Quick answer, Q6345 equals 7.9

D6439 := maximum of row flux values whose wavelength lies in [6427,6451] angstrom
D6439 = 7.97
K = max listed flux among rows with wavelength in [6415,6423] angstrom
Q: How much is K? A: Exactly 7.902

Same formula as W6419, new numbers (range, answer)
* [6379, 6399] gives 8.03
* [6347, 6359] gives 7.98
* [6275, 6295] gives 8.22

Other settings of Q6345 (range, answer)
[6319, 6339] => 8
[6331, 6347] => 8.01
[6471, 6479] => 7.81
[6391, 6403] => 7.93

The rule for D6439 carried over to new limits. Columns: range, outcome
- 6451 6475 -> 7.764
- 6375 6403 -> 8.237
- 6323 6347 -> 8.124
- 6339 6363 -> 8.072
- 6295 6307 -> 8.2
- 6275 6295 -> 8.283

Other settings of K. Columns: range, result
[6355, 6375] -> 8.037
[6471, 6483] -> 7.854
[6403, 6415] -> 7.835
